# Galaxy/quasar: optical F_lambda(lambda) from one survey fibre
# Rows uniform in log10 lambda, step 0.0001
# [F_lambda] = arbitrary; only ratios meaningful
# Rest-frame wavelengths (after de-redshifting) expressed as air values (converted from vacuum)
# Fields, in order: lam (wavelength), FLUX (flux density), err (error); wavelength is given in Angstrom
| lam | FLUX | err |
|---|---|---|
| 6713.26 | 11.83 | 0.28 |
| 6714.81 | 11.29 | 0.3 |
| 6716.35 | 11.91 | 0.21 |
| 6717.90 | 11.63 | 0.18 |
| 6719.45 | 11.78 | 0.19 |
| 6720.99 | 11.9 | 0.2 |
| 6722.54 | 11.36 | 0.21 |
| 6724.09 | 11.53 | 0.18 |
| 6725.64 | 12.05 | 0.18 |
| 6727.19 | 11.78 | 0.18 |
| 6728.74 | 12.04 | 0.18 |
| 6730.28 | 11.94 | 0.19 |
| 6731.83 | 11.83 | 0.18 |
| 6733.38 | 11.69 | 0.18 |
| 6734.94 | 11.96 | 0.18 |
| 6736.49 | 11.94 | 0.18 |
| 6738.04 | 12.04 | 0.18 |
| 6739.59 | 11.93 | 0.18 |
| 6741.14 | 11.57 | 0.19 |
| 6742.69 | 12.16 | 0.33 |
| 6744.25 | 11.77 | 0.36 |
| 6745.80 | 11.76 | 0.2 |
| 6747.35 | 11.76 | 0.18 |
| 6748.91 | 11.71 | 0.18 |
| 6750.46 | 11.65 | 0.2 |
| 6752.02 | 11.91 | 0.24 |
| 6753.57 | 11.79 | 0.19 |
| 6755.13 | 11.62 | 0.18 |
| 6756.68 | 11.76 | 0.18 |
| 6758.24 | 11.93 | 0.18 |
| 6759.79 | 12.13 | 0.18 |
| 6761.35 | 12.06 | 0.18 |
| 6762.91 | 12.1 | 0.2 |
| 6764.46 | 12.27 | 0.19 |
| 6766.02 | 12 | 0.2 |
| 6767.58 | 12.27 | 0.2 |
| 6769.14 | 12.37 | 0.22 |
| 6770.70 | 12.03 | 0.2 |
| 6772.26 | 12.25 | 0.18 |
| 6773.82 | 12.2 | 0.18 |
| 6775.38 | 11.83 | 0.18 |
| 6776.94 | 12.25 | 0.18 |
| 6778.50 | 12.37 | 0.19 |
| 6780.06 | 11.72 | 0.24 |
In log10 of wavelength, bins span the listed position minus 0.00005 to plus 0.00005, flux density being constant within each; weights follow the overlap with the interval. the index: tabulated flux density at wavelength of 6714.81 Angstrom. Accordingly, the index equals 11.29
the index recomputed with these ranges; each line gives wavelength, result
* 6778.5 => 12.37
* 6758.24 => 11.93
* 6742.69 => 12.16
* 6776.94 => 12.25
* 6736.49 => 11.94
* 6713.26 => 11.83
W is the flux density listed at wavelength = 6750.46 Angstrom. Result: 11.65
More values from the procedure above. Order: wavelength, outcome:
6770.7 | 12.03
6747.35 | 11.76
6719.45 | 11.78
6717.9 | 11.63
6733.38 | 11.69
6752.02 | 11.91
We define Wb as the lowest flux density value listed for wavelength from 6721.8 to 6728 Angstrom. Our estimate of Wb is 11.36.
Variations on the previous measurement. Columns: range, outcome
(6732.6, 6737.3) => 11.69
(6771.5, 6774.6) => 12.2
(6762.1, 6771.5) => 12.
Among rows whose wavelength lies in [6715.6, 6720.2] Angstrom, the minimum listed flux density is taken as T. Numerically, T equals 11.63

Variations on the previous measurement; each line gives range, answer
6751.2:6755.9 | 11.62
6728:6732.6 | 11.83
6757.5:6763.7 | 11.93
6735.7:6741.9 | 11.57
